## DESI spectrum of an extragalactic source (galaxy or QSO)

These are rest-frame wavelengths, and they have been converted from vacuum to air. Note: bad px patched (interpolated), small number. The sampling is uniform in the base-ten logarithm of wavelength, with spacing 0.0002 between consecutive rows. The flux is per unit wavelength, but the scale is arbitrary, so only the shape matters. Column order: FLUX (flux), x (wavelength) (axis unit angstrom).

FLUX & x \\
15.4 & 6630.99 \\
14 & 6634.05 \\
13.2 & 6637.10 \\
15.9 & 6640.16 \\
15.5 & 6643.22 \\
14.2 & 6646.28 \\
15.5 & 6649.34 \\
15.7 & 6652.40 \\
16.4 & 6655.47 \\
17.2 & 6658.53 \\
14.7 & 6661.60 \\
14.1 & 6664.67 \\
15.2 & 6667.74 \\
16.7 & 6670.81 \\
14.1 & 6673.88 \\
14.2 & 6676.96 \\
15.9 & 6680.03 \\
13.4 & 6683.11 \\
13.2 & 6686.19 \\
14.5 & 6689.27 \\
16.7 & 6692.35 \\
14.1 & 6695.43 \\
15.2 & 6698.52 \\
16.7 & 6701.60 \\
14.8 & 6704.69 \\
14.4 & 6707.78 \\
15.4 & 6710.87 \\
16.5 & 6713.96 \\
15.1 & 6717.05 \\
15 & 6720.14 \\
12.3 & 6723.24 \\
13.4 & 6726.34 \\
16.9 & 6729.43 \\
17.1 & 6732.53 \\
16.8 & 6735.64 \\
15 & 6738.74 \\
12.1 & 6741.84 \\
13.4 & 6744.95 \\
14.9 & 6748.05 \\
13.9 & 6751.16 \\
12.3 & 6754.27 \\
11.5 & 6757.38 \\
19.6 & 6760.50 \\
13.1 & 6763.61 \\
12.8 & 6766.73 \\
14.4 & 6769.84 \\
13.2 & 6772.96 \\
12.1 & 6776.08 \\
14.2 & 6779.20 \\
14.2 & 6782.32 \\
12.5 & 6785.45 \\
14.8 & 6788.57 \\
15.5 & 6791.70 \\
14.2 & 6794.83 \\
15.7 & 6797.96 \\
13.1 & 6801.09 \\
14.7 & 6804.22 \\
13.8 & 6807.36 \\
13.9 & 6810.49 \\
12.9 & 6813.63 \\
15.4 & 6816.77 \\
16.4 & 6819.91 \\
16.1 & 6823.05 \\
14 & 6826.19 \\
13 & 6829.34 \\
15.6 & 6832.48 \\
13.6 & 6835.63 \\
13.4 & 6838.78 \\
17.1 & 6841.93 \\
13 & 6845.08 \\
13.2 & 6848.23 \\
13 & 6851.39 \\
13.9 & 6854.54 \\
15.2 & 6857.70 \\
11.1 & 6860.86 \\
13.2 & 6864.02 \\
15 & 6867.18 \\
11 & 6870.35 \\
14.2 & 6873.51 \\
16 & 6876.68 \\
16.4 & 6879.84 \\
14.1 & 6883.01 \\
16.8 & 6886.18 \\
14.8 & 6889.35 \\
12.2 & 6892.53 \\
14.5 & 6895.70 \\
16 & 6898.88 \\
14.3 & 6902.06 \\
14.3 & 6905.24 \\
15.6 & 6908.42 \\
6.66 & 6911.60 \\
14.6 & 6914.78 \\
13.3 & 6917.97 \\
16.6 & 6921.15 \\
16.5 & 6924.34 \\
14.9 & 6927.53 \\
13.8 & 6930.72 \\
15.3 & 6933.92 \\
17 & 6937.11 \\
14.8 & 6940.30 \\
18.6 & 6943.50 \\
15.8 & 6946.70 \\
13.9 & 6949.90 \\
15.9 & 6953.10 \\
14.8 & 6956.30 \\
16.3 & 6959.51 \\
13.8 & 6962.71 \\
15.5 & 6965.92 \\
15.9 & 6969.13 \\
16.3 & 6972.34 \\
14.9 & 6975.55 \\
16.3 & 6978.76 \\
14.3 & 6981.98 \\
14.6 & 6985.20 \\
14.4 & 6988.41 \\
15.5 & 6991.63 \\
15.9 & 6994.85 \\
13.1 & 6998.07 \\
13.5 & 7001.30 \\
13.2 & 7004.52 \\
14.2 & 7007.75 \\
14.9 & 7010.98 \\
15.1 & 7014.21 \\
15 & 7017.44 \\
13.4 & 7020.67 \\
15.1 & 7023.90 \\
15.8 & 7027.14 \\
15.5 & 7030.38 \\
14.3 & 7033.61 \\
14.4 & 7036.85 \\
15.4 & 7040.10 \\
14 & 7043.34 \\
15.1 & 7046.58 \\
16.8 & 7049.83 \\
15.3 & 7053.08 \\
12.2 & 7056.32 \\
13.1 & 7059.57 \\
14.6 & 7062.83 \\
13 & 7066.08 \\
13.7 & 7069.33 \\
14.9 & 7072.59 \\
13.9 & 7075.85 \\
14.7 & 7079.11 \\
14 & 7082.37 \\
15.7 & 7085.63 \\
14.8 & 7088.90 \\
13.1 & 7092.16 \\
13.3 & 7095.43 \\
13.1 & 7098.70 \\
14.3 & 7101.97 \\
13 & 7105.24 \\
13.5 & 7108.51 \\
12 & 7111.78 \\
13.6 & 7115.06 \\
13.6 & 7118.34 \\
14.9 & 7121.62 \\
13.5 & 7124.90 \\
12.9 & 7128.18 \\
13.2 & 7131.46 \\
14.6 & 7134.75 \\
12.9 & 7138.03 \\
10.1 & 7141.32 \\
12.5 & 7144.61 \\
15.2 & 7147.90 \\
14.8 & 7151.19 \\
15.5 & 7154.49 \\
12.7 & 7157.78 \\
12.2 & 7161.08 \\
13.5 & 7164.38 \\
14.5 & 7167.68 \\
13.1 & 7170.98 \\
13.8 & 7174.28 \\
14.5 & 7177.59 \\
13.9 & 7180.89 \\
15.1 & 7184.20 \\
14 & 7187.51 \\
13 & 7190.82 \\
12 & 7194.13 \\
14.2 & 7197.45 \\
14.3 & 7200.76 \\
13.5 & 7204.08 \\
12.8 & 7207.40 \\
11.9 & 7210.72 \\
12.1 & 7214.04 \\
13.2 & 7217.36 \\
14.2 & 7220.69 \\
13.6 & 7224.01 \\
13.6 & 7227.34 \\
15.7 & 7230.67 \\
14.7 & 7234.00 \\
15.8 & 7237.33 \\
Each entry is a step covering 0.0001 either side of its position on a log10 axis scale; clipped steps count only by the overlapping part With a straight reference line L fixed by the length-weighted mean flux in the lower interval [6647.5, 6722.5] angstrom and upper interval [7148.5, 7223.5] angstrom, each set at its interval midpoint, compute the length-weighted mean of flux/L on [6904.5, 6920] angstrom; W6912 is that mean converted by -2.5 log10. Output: 0.12 mag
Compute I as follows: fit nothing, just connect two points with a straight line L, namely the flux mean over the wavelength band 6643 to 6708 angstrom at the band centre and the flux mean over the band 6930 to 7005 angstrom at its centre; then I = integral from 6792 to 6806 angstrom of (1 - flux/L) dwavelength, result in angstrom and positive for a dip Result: 0.6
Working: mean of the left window 15.1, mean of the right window 15.2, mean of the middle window 14.5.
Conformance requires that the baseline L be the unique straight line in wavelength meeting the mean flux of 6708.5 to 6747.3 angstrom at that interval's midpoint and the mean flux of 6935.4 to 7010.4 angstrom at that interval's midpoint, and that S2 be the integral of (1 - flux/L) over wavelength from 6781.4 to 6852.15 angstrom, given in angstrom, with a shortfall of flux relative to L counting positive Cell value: 3.2 angstrom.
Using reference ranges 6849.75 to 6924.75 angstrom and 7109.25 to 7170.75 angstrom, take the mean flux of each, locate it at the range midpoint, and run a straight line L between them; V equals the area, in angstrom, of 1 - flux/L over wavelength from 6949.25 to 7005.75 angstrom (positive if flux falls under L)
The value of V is -4.3 angstrom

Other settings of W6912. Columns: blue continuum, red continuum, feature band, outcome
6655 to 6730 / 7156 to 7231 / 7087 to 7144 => 0.034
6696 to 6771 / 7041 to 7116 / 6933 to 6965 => -0.099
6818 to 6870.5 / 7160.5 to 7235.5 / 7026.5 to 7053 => -0.098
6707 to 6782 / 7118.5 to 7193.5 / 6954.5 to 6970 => -0.093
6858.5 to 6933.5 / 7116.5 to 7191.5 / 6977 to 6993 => -0.075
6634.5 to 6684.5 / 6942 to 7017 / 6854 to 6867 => 0.122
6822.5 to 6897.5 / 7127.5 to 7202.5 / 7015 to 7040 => -0.074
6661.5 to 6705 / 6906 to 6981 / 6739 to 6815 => 0.081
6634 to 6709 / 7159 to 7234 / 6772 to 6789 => 0.101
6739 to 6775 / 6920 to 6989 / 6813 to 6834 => -0.038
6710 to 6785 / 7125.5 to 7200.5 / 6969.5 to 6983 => -0.120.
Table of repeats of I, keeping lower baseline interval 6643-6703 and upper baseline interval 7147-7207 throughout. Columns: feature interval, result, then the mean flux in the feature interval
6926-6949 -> -2.0 angstrom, 15.7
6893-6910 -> -0.2 angstrom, 14.8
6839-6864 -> 1.6 angstrom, 13.7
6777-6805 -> 1.1 angstrom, 14.3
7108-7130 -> 0.9 angstrom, 13.4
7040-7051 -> -0.8 angstrom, 15.3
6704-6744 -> 0.1 angstrom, 15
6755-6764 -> 0.1 angstrom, 14.7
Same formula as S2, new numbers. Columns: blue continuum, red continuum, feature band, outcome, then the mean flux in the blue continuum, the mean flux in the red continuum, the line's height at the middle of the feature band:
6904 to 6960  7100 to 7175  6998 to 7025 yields 0.26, 14.9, 13.5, 14.3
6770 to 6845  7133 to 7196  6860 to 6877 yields 1.02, 14.3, 13.6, 14.2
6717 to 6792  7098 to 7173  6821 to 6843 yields -0.96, 14.2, 13.5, 14.1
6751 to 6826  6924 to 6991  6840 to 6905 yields 2.36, 14.2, 15.4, 14.8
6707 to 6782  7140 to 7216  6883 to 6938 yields -1.82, 14.4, 13.5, 14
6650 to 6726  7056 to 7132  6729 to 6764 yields 0.36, 15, 13.7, 14.8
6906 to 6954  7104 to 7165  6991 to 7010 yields 0.22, 14.9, 13.4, 14.4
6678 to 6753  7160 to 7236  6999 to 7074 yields -2.10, 14.8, 13.6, 14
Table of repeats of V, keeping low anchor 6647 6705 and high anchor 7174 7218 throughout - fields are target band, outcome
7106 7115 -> 0.5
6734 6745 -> 0.4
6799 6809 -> 0.5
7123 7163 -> 0.8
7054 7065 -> 0.4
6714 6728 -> 0.7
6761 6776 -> 1.2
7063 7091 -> -1.0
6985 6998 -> -0.7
